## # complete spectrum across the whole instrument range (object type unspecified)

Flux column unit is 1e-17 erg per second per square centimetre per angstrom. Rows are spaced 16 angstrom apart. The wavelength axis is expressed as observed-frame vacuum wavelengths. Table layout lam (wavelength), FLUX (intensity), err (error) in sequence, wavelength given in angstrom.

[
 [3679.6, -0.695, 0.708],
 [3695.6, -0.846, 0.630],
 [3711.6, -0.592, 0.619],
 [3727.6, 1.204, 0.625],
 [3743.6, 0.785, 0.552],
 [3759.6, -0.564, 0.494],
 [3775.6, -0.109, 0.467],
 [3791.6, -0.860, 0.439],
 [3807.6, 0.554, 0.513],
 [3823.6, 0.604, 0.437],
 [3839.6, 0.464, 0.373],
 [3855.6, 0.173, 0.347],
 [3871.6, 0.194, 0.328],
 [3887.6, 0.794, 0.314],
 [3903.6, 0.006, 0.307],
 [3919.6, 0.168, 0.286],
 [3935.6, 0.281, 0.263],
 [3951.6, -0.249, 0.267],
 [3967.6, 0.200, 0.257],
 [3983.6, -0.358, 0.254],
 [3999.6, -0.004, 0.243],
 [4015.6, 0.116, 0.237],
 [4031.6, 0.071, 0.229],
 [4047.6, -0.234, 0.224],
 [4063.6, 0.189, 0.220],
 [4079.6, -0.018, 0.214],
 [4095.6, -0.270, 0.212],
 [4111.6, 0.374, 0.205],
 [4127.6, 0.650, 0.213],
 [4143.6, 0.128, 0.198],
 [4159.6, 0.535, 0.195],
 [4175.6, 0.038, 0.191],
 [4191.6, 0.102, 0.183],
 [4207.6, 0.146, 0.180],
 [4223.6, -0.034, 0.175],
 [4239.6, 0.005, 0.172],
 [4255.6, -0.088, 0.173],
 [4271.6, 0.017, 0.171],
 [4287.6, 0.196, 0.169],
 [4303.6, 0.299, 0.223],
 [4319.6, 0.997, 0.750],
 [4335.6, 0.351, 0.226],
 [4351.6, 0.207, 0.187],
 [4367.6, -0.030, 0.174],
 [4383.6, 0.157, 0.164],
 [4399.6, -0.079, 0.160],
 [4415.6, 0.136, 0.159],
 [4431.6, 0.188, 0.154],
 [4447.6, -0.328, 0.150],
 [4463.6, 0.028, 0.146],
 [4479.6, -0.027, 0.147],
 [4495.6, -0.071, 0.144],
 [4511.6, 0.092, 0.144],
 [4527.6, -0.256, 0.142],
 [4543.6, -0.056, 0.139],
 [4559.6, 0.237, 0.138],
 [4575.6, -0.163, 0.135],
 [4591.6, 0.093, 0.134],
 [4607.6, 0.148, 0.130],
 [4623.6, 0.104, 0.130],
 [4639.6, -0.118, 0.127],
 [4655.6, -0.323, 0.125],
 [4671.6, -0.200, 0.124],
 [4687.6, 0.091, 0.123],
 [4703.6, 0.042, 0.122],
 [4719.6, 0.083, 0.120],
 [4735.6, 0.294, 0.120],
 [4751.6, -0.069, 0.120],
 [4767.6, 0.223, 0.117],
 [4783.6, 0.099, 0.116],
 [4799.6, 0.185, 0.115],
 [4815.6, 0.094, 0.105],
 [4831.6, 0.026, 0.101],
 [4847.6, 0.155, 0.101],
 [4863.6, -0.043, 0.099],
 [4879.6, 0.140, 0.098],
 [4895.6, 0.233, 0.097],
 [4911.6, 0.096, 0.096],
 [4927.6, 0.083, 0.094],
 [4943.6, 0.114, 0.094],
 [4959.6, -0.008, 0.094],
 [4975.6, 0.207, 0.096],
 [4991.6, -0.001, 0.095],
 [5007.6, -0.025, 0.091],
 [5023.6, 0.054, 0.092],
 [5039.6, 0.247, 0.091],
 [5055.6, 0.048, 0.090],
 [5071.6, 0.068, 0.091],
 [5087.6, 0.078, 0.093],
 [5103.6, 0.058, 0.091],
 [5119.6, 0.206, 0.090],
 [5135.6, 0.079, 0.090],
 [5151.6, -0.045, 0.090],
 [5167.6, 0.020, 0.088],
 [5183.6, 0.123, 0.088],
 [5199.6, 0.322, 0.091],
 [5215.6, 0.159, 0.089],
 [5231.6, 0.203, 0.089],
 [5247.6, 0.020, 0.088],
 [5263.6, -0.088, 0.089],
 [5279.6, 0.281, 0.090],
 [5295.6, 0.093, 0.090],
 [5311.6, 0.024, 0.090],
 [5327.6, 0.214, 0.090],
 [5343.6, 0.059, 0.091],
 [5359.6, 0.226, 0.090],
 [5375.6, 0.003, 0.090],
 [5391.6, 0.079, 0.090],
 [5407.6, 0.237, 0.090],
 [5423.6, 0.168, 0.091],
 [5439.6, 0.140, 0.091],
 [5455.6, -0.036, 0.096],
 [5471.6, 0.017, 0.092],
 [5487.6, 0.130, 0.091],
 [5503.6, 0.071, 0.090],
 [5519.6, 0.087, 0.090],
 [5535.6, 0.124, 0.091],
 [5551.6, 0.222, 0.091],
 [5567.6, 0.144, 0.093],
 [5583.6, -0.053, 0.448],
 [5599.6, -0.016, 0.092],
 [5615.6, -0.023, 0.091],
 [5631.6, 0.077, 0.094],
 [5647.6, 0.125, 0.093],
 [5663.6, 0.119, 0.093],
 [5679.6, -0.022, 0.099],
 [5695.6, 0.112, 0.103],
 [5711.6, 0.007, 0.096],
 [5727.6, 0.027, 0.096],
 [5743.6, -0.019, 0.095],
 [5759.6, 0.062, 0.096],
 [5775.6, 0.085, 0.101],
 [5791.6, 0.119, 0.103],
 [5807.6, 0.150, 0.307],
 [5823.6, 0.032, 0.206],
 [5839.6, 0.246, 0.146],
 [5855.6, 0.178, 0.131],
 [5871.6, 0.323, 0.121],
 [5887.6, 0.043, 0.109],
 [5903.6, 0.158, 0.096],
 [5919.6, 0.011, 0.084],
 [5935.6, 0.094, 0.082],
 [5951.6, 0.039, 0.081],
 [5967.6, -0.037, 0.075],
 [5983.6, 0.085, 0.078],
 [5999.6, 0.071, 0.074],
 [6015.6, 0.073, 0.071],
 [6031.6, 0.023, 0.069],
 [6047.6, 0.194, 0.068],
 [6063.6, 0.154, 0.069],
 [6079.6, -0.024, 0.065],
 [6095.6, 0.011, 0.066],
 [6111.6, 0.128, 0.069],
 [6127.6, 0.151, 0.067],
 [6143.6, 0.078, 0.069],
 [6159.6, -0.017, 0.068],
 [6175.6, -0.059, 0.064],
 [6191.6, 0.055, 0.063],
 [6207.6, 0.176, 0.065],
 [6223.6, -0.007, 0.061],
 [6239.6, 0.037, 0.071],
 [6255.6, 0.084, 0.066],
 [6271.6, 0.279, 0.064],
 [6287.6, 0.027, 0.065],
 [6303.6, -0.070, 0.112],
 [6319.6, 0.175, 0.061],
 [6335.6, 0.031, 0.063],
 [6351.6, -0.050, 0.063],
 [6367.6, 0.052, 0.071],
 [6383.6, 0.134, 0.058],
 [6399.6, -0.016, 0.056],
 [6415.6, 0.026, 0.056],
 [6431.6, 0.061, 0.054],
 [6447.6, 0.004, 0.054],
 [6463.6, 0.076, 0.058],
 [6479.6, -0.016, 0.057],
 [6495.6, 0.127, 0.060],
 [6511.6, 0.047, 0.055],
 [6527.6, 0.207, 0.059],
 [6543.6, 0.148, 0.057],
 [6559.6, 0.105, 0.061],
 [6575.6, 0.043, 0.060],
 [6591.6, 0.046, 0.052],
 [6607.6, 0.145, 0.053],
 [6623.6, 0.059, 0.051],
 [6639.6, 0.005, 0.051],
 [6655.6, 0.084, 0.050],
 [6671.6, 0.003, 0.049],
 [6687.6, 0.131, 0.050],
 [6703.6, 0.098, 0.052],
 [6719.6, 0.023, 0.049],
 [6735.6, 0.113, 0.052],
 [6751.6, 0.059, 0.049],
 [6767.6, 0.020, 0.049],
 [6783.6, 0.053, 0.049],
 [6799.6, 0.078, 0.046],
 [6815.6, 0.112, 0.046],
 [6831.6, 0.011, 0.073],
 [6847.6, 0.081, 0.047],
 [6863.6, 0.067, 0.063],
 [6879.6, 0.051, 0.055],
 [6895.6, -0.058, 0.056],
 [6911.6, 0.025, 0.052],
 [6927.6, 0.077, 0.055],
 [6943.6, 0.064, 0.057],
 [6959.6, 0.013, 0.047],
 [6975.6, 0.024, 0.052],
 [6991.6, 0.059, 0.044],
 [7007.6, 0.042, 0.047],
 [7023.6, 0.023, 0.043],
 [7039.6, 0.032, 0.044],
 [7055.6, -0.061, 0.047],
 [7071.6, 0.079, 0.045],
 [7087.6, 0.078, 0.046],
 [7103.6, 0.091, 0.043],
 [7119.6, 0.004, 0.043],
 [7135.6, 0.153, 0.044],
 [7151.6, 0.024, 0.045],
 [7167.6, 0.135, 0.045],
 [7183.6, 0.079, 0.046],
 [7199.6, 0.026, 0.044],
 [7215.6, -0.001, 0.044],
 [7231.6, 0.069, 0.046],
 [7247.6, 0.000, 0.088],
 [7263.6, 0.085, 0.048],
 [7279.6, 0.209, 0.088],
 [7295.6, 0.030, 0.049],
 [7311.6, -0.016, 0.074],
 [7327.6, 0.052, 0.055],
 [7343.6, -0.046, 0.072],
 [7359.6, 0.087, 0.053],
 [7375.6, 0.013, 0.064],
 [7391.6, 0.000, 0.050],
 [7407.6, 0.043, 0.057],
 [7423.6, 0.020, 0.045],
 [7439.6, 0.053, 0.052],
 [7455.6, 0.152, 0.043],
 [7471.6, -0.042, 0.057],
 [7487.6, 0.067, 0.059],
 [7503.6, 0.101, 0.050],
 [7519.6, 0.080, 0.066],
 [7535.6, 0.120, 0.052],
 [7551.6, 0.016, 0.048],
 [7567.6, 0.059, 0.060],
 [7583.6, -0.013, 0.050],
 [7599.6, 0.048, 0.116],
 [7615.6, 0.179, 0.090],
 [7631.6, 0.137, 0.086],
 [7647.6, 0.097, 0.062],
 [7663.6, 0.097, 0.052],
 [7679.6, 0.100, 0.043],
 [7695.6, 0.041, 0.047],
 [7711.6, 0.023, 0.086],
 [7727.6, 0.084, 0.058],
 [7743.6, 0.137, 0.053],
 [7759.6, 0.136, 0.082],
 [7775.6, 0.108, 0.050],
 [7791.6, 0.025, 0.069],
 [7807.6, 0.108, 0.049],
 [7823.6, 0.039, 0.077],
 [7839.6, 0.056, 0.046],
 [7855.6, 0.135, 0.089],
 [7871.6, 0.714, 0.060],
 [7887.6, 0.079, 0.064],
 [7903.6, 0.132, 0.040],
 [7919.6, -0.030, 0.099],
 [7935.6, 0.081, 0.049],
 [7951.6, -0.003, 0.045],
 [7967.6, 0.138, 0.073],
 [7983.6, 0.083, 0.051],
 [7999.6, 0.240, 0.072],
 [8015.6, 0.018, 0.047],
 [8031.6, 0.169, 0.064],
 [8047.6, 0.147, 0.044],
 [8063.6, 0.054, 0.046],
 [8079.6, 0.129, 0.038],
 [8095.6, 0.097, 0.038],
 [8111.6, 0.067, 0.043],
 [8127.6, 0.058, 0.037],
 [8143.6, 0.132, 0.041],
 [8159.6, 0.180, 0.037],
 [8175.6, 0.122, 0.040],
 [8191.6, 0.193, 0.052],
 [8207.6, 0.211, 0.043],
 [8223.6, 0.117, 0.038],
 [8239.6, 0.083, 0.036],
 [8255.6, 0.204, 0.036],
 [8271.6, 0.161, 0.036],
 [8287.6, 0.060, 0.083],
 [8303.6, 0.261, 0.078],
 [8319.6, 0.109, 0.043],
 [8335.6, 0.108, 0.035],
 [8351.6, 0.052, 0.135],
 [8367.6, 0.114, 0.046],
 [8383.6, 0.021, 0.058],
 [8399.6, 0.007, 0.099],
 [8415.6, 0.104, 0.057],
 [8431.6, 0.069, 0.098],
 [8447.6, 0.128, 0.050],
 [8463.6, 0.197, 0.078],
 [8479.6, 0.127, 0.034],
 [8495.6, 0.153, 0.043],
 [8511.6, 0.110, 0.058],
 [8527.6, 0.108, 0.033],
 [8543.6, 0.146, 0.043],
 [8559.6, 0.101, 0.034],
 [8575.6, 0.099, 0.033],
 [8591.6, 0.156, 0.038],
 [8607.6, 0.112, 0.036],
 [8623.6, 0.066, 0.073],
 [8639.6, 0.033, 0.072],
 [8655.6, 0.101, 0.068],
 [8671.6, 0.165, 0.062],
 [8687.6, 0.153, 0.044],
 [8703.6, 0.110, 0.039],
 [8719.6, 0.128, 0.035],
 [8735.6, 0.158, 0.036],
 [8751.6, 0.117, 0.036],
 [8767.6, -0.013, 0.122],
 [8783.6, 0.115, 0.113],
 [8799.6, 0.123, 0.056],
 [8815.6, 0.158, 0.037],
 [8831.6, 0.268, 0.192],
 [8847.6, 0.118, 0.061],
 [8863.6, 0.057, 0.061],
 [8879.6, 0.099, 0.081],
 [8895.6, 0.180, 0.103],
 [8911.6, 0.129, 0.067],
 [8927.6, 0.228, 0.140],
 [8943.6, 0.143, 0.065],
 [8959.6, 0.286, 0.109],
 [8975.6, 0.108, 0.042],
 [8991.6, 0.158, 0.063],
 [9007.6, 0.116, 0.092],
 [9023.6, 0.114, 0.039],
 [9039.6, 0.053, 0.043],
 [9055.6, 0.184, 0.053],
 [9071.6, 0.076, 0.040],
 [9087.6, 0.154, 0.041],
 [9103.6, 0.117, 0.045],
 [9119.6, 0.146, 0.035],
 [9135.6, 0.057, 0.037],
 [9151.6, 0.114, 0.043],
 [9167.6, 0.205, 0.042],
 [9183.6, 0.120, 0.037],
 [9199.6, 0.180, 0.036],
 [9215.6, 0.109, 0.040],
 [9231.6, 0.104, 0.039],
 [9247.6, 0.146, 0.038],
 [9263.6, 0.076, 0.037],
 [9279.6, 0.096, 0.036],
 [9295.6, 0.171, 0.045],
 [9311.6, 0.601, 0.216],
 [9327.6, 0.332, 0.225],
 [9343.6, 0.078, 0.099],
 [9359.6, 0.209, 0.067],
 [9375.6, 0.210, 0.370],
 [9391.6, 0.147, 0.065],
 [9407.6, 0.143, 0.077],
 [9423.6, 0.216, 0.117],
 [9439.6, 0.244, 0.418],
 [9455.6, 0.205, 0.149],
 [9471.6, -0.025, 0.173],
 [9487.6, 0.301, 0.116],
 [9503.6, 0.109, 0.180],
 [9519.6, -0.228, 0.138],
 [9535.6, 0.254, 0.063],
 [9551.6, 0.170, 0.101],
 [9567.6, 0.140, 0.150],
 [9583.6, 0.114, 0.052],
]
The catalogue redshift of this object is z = 1.110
